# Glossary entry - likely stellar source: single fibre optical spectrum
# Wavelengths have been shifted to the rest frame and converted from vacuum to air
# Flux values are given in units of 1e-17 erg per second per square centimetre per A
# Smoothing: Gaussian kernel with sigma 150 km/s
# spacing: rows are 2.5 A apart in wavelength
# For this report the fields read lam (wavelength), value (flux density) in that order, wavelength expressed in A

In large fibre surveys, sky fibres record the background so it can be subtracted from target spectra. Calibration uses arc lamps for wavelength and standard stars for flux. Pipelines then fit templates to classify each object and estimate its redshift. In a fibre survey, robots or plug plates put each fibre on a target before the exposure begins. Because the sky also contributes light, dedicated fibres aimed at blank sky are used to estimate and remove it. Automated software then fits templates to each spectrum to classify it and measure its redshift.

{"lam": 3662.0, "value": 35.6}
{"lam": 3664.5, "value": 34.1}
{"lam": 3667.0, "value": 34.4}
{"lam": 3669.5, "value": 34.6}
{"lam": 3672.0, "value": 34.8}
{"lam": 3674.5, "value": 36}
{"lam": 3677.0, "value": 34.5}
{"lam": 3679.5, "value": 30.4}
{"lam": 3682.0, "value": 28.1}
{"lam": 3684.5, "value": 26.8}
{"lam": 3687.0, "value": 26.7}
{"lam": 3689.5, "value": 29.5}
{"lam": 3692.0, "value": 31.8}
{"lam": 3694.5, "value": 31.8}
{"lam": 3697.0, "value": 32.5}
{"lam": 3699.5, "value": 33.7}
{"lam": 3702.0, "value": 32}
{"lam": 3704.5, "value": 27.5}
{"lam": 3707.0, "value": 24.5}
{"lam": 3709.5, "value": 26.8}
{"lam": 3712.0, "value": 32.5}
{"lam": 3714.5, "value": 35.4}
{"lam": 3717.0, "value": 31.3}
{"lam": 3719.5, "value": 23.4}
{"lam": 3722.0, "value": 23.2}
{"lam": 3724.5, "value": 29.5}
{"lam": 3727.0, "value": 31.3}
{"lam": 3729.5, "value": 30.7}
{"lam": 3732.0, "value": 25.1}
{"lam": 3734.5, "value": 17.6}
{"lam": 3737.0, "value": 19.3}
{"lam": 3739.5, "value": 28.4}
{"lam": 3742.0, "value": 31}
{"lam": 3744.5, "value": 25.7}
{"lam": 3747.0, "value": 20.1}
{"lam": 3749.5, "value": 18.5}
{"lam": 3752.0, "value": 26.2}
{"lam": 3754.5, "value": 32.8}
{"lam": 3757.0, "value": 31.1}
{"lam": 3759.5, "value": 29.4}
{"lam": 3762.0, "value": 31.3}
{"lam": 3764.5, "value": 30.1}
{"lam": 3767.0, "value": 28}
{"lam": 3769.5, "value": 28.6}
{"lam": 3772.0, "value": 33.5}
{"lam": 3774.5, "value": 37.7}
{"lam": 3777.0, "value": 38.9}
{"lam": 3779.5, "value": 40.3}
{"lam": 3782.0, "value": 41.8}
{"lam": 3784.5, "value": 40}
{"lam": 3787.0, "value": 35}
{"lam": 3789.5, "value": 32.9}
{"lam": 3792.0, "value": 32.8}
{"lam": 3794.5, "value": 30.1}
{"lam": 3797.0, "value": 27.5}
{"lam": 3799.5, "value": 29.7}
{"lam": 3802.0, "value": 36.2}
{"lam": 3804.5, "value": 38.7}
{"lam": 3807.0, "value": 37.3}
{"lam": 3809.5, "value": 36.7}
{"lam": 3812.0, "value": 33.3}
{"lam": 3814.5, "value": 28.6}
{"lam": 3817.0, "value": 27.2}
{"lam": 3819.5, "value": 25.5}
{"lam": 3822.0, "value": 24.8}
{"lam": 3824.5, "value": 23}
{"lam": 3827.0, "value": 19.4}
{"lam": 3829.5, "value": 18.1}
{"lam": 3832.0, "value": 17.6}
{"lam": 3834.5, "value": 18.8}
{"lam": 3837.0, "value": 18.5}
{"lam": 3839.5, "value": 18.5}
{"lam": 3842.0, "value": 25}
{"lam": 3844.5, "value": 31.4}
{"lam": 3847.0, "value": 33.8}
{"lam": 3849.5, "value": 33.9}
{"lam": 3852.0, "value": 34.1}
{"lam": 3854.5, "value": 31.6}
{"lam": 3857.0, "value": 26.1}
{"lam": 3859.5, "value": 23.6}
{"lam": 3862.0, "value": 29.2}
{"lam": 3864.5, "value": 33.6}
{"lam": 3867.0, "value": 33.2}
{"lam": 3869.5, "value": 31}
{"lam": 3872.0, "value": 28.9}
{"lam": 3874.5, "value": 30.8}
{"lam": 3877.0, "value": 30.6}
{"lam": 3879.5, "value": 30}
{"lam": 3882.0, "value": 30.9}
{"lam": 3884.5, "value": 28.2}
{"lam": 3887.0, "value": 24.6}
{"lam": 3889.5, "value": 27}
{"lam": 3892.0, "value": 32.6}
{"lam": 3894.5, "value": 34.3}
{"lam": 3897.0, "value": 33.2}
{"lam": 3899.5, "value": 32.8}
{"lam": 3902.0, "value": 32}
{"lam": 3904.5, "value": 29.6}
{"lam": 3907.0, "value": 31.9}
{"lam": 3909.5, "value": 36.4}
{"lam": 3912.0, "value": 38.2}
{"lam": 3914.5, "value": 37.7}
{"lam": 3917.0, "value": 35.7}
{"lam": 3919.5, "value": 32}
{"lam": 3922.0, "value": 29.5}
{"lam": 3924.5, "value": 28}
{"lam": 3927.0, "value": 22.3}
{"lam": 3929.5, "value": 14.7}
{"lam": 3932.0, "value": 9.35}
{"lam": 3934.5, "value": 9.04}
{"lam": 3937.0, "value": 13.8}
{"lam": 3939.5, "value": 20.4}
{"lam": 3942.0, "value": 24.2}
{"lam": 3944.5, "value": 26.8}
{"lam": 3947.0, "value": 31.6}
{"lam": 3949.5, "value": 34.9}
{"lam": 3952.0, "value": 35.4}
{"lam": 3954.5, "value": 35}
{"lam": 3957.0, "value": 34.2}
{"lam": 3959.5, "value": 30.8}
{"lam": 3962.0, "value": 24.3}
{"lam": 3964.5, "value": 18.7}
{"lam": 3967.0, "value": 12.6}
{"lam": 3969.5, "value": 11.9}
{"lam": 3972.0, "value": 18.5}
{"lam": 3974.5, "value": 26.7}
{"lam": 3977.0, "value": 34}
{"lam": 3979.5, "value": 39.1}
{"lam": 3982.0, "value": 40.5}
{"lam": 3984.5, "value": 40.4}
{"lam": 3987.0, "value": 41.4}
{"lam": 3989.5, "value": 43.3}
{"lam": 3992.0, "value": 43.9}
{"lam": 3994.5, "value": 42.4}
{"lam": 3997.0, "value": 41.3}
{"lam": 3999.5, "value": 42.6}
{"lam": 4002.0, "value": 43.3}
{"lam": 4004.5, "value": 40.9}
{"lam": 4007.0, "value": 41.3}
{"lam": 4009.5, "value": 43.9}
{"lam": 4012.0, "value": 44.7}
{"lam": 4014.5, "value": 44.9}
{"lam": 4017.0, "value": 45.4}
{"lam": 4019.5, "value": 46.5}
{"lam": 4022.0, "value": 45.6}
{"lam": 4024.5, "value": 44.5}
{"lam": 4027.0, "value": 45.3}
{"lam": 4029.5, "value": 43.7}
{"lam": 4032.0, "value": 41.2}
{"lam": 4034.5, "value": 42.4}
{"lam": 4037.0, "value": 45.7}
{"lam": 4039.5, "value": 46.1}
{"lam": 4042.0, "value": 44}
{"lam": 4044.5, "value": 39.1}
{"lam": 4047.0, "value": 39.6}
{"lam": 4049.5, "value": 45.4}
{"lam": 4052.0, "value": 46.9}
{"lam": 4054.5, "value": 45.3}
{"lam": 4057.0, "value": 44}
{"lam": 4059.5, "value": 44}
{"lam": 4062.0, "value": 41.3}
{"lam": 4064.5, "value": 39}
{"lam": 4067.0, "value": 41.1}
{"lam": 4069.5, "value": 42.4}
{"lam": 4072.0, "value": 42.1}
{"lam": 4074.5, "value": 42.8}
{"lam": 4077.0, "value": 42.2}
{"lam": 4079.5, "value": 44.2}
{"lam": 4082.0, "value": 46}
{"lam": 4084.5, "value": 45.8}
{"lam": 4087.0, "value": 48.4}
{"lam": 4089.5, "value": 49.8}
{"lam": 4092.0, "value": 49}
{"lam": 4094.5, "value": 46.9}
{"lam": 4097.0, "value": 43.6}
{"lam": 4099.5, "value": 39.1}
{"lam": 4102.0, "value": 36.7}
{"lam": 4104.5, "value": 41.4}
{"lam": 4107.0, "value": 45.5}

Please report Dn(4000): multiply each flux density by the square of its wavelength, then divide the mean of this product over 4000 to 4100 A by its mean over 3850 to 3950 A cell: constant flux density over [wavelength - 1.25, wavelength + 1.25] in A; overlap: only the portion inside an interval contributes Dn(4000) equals 1.7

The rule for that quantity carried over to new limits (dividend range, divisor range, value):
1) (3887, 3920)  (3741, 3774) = 1.26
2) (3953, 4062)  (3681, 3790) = 1.51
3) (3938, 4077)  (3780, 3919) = 1.37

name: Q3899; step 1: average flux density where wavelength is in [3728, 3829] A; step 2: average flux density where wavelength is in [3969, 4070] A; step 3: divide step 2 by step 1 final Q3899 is 1.4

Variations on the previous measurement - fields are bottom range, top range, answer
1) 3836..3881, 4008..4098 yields 1.52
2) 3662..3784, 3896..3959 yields 0.94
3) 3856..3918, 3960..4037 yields 1.21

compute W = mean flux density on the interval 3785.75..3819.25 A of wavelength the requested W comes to 32.6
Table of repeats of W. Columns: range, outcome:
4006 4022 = 44.6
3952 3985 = 28.2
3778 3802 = 34.6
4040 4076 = 42.7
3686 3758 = 27.9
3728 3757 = 25.4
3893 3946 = 27.3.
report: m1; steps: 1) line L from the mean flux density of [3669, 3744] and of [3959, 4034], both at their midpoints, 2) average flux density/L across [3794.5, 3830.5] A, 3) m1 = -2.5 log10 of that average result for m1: 0.11 mag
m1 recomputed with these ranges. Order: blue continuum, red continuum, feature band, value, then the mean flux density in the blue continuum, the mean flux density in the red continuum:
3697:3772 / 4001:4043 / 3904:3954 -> 0.39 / 27.9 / 44.1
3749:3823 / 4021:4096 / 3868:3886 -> 0.20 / 32.3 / 44.1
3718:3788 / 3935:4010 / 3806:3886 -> 0.11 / 29.6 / 32.3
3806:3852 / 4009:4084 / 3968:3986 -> 0.26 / 26.3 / 43.7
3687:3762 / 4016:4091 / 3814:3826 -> 0.27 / 28.1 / 44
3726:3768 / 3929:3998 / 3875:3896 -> -0.07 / 26.8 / 28.6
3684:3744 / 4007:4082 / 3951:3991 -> 0.30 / 28.4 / 43.6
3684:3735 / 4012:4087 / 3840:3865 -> 0.18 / 28.9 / 43.8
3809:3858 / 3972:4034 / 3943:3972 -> 0.37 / 26.1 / 41.5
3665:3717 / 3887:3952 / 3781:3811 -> -0.17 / 31.3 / 28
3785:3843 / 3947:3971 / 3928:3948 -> 0.39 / 27.8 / 26.6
